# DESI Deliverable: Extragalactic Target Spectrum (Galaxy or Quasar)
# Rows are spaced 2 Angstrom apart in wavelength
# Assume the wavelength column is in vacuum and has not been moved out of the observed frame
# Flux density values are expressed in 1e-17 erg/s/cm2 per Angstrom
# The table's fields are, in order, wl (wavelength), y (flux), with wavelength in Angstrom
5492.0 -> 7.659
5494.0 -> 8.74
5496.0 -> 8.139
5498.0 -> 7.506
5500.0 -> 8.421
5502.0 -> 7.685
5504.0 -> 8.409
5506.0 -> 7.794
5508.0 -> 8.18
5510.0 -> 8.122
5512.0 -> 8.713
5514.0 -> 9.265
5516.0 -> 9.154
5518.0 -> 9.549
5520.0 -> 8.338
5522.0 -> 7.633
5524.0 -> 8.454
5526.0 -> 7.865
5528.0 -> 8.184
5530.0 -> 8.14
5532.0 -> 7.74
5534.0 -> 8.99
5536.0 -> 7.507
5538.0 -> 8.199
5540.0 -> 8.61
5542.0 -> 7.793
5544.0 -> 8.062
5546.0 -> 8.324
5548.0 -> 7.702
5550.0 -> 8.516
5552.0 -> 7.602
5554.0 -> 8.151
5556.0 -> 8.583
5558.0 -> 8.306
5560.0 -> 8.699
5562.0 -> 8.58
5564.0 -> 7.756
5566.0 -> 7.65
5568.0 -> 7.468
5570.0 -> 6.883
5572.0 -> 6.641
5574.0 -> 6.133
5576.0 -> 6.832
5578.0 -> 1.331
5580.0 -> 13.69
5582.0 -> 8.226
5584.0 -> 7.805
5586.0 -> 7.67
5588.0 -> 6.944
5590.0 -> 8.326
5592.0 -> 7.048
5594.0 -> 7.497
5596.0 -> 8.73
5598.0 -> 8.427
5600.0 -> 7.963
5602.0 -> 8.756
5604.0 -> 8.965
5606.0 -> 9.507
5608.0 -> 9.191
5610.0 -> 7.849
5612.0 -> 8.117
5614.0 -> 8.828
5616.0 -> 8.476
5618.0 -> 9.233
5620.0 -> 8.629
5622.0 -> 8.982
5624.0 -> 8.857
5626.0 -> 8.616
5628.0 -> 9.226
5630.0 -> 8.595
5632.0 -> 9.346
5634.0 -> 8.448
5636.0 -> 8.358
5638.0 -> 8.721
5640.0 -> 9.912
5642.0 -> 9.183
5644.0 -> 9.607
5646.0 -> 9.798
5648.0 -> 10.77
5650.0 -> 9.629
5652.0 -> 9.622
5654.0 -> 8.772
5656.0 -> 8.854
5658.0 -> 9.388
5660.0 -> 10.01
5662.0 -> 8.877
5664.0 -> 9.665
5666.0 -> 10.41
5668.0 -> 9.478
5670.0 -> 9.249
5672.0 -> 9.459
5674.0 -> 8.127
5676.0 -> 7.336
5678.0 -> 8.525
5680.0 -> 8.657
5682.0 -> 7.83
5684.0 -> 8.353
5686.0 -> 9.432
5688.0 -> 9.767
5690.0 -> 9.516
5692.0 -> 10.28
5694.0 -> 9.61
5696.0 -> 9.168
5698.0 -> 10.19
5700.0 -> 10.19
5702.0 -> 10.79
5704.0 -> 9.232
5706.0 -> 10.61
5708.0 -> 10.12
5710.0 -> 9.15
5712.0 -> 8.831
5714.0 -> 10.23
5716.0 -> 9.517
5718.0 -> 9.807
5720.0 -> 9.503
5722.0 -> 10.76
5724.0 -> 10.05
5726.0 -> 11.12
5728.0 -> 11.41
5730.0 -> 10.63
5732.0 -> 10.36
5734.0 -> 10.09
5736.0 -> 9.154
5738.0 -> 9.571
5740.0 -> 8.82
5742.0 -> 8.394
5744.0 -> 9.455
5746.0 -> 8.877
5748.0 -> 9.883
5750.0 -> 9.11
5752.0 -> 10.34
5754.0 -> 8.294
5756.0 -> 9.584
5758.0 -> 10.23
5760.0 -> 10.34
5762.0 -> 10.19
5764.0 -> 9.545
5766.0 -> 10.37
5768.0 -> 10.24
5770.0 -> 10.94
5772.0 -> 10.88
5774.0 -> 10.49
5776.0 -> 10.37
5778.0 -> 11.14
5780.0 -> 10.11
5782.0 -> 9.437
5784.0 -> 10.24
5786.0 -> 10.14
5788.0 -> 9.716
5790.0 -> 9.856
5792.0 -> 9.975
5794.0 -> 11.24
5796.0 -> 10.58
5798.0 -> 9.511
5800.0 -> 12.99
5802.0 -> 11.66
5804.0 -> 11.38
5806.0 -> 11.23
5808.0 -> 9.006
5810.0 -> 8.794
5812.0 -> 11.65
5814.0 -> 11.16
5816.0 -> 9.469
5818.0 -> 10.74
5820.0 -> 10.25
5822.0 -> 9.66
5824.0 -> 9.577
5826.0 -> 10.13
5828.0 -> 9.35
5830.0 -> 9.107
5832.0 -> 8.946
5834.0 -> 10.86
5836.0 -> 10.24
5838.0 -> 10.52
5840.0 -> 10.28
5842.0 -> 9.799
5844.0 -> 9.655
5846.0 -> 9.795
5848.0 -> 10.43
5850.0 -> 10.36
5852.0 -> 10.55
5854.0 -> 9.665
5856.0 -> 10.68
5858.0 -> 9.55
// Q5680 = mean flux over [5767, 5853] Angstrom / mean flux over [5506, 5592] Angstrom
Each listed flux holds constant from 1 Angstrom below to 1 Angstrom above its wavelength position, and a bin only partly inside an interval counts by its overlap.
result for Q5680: 1.29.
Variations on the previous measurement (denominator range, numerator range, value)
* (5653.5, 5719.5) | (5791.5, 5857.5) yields 1.10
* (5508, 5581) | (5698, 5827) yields 1.26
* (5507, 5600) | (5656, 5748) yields 1.19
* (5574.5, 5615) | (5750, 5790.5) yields 1.25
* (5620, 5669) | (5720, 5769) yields 1.06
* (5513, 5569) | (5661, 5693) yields 1.10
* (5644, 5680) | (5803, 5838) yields 1.09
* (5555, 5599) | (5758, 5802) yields 1.35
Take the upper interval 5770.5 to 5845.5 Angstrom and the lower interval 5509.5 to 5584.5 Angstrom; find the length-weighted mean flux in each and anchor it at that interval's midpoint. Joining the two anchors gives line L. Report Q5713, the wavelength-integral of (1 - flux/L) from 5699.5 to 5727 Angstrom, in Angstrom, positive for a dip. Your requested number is -1.5 Angstrom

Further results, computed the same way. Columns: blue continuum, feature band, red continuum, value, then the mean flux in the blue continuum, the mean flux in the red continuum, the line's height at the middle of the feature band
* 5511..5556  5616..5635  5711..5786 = 0.31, 8.3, 9.96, 9.01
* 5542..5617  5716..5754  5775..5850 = -1.27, 7.98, 10.2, 9.49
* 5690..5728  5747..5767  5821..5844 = 0.28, 9.98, 9.85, 9.93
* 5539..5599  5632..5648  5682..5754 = -0.98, 7.8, 9.73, 8.72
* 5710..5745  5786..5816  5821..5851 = -2.06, 9.84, 9.91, 9.89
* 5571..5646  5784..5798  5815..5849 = -0.81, 8.36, 9.93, 9.64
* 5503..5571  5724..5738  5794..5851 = -1.11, 8.2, 10.3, 9.61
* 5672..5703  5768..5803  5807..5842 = -2.80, 9.19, 9.98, 9.76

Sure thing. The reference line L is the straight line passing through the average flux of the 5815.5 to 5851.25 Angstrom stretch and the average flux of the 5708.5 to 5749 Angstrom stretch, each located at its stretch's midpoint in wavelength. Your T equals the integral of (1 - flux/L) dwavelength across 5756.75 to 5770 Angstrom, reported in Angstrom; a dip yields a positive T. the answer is -0.5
